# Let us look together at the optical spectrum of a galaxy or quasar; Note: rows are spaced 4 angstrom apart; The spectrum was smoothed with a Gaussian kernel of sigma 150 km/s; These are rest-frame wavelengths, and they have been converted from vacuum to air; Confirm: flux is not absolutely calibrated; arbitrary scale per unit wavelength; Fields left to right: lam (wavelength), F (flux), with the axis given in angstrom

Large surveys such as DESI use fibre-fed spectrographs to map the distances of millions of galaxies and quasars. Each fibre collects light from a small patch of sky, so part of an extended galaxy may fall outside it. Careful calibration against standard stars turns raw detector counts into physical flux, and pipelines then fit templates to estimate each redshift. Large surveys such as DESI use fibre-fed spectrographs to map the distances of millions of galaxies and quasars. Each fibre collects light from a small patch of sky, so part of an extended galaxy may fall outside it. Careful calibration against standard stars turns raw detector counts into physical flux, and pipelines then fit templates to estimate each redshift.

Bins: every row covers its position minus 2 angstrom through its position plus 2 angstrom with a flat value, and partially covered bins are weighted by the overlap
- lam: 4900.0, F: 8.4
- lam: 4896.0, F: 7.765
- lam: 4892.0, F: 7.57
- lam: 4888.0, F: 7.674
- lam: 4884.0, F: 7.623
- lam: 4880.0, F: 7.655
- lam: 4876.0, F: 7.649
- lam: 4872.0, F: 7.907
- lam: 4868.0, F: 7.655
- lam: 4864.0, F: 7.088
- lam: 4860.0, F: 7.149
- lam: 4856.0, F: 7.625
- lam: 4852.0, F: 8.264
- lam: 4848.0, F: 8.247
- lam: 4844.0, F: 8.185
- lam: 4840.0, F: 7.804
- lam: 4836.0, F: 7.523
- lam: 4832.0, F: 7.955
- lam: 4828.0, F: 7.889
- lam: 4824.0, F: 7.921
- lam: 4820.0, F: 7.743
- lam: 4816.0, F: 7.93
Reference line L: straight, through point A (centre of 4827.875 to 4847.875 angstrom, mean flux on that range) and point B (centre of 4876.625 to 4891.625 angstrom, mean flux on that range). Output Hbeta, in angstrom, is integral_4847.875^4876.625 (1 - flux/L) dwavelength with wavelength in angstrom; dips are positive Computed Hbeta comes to 0.4 angstrom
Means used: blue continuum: 7.9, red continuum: 7.64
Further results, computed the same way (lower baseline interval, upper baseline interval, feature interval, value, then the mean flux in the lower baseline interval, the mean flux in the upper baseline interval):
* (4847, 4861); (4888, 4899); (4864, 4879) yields 0.3 angstrom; 7.84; 7.74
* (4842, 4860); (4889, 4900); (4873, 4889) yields 0.4 angstrom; 7.98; 7.8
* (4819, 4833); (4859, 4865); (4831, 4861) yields -1.6 angstrom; 7.88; 7.12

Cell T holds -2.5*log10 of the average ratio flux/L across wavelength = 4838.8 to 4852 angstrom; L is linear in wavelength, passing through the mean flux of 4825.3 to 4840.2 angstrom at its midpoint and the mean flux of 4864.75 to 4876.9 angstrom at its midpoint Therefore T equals -0.05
